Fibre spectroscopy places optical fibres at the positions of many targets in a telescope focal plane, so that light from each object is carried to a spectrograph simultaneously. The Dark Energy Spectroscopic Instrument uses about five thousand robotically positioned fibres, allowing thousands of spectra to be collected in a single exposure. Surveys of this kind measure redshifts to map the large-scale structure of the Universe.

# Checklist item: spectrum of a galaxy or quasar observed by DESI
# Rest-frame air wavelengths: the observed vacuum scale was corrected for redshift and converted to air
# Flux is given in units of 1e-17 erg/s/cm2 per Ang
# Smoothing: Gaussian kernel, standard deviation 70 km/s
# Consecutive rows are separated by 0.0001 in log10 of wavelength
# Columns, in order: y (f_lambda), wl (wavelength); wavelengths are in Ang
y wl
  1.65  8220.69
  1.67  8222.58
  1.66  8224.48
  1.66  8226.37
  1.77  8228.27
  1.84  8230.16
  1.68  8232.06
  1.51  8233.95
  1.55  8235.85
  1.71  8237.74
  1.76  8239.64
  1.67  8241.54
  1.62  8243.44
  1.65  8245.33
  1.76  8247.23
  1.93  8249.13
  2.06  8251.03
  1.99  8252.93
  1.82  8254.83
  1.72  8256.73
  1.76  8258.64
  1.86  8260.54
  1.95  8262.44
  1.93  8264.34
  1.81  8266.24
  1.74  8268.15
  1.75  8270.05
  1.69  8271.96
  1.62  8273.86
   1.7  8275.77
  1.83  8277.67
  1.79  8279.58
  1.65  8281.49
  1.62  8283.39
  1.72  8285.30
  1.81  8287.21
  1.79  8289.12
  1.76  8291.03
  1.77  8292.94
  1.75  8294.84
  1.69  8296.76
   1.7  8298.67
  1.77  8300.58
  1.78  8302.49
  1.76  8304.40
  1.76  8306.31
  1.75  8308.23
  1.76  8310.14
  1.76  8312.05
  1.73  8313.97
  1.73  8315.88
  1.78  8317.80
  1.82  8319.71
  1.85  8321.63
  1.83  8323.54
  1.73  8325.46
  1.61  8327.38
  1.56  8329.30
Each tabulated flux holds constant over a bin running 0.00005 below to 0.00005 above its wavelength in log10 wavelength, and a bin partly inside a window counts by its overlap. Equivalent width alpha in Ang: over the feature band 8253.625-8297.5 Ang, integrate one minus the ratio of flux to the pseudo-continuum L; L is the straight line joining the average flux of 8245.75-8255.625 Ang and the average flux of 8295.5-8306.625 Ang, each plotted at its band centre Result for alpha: 1.4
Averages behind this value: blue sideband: 1.9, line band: 1.76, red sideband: 1.74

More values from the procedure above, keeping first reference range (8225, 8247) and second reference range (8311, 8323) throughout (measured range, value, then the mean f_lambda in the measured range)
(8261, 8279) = -0.65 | 1.78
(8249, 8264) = -1.60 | 1.89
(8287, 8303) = -0.02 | 1.75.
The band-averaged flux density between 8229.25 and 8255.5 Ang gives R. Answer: 1.75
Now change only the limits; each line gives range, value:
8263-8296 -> 1.75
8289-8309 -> 1.75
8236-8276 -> 1.78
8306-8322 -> 1.77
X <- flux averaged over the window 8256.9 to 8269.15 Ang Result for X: 1.83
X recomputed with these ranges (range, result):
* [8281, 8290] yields 1.72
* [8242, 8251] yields 1.77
